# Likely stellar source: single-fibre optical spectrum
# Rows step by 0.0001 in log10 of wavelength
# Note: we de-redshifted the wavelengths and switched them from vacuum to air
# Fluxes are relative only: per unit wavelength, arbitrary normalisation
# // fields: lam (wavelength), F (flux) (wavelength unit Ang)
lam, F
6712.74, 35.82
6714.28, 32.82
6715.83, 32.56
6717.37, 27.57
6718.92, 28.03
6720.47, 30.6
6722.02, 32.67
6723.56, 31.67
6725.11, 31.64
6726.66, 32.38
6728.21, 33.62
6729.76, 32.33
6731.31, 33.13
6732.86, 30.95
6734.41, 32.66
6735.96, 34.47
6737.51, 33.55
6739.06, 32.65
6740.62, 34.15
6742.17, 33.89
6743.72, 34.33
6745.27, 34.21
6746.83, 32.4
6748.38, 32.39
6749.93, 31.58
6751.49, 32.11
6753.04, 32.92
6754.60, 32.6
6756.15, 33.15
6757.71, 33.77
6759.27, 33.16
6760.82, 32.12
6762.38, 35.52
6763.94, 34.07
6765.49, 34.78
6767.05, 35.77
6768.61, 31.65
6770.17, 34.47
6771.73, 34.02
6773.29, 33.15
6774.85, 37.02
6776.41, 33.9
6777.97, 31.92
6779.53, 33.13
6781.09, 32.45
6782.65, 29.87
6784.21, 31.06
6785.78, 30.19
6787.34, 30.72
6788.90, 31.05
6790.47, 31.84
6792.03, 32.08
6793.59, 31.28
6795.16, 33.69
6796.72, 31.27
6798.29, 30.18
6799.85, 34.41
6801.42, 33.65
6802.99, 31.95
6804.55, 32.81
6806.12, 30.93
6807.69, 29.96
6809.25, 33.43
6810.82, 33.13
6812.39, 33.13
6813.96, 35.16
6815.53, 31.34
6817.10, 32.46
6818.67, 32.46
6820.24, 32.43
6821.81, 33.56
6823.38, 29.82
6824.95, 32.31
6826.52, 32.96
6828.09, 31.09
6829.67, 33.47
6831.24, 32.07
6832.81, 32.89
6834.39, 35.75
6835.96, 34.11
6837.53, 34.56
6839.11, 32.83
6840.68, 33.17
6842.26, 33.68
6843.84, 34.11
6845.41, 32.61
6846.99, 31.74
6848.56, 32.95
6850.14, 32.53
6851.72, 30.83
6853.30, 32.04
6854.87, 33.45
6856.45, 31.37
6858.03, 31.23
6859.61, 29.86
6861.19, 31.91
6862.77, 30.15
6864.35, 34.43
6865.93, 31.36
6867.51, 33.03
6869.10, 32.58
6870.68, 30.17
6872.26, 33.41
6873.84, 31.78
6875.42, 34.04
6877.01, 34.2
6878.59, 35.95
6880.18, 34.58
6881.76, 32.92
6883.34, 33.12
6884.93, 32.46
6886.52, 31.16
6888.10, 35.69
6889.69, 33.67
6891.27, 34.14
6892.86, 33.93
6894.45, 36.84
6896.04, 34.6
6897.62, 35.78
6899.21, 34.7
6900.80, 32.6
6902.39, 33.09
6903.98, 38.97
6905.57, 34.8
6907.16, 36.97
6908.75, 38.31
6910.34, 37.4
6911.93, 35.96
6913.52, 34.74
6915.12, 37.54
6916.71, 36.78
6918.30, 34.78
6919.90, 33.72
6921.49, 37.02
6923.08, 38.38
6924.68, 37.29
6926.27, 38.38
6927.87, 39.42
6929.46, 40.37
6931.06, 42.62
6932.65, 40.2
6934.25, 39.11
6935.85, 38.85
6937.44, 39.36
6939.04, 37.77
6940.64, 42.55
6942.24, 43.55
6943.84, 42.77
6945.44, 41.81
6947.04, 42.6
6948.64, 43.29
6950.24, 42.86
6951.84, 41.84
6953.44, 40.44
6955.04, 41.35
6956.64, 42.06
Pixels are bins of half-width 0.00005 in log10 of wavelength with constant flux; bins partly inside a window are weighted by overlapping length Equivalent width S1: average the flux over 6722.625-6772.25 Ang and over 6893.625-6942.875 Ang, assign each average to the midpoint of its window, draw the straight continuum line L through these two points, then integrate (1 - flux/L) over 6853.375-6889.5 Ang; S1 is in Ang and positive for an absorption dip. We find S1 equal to 3.6 Ang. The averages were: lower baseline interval 33.2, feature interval 32.7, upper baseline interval 37.5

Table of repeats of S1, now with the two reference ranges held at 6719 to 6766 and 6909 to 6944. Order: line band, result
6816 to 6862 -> 4.2 Ang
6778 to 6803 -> 1.9 Ang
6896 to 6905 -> 0.6 Ang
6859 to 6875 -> 2.1 Ang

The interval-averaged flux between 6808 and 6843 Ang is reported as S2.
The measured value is 33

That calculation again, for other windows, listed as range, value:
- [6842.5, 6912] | 33.6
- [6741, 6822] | 32.8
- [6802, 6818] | 32.4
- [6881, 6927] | 35.4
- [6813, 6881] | 32.7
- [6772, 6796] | 32.3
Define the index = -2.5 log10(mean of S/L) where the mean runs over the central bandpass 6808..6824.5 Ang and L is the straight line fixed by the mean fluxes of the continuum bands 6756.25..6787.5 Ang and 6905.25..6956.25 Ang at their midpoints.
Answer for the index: 0.07 mag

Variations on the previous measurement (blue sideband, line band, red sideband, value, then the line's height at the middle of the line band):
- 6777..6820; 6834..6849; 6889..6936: 0.01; 33.8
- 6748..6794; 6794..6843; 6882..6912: 0.03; 33.6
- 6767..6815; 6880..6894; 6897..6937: 0.08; 36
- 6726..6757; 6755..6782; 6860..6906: -0.02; 33.1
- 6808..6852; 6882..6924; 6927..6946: 0.09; 38.2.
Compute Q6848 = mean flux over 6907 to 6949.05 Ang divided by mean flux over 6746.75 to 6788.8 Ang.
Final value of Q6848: 1.18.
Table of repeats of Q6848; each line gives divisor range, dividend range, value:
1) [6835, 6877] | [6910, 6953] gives 1.21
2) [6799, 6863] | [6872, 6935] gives 1.10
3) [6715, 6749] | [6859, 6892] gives 1.02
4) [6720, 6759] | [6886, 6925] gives 1.08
